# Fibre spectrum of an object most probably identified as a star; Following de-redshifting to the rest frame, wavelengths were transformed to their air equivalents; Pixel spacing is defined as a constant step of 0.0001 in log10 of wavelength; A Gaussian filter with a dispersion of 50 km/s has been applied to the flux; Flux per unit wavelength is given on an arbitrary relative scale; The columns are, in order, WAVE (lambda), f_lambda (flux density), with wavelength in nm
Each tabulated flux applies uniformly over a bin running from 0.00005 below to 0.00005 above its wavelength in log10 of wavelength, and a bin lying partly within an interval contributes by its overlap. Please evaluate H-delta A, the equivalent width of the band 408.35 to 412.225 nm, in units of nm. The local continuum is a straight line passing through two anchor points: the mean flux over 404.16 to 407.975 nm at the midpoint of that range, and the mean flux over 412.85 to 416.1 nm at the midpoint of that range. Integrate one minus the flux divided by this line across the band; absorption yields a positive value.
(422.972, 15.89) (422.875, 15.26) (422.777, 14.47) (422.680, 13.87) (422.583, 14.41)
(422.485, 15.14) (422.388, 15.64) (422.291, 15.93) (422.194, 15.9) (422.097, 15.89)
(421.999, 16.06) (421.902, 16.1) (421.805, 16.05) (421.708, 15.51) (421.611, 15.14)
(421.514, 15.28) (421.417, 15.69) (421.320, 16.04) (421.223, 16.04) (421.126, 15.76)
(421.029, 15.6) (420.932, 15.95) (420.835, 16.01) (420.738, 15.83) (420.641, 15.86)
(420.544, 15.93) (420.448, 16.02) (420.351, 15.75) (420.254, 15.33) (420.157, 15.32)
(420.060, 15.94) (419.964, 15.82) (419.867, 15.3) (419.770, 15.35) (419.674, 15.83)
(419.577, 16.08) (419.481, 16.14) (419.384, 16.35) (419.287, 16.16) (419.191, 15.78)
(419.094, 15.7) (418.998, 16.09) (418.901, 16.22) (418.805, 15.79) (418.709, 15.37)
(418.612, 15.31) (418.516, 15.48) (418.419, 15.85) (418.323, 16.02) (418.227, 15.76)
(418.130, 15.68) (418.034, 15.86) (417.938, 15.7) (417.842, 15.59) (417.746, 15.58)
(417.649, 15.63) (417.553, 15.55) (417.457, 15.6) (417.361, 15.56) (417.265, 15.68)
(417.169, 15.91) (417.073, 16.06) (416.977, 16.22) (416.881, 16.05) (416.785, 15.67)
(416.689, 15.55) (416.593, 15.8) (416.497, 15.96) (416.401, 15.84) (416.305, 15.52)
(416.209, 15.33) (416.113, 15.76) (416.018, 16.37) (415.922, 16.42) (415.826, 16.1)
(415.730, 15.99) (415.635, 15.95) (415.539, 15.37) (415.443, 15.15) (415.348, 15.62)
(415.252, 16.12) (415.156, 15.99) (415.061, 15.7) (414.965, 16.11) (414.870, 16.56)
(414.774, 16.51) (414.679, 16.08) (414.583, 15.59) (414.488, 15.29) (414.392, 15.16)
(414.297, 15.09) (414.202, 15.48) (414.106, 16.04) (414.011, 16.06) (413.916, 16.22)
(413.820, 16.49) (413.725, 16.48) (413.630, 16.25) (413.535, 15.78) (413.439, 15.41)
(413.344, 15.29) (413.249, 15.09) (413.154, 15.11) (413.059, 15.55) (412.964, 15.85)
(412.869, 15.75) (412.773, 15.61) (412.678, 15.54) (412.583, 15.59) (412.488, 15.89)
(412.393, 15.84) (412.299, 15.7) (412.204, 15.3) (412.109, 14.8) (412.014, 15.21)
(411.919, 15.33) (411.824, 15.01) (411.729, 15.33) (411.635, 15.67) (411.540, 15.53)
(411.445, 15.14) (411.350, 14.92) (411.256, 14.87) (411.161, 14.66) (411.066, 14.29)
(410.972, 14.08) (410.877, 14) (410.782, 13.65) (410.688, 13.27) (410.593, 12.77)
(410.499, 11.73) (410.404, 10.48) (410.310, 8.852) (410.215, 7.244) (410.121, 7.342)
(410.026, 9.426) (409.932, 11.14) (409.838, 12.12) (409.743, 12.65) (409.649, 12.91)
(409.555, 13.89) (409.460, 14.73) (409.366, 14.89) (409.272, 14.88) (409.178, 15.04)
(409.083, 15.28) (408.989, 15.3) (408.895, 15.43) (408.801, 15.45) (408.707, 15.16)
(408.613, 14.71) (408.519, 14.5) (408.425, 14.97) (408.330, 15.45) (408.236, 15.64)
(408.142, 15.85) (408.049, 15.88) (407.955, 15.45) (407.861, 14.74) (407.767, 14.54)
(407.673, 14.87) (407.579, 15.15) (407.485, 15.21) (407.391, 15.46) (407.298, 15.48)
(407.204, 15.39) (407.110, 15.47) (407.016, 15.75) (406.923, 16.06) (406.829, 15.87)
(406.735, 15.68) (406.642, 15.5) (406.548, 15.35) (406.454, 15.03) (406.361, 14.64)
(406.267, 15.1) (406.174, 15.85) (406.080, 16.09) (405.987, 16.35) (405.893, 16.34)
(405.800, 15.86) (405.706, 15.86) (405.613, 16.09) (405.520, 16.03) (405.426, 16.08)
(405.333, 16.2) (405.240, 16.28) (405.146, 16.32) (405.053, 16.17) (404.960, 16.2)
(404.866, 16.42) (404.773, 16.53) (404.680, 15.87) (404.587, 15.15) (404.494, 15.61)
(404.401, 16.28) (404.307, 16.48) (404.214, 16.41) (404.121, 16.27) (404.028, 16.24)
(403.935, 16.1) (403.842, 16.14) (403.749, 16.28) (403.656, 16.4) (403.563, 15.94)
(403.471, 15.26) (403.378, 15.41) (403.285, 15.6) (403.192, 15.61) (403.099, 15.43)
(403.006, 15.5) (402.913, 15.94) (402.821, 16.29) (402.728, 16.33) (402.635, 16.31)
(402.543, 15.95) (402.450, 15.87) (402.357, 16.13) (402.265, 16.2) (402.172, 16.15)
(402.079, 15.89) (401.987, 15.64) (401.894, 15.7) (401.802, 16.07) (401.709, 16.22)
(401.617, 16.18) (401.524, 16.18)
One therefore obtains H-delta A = 0.51 nm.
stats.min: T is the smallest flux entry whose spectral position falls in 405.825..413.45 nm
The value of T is 7.244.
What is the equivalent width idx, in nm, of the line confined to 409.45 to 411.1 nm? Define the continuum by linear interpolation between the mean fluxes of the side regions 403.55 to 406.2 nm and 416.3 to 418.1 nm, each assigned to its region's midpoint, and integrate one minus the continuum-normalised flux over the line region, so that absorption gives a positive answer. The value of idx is 0.43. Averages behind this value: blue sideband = 16.1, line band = 11.8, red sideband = 15.8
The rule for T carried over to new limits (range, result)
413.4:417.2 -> 15.09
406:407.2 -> 14.64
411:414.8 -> 14.29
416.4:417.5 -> 15.55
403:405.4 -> 15.15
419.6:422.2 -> 15.14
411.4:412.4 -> 14.8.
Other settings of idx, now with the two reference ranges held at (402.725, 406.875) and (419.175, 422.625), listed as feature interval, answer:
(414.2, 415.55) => 0.006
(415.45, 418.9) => 0.005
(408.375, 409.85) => 0.123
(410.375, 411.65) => 0.154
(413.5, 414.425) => -0.006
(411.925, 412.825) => 0.020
